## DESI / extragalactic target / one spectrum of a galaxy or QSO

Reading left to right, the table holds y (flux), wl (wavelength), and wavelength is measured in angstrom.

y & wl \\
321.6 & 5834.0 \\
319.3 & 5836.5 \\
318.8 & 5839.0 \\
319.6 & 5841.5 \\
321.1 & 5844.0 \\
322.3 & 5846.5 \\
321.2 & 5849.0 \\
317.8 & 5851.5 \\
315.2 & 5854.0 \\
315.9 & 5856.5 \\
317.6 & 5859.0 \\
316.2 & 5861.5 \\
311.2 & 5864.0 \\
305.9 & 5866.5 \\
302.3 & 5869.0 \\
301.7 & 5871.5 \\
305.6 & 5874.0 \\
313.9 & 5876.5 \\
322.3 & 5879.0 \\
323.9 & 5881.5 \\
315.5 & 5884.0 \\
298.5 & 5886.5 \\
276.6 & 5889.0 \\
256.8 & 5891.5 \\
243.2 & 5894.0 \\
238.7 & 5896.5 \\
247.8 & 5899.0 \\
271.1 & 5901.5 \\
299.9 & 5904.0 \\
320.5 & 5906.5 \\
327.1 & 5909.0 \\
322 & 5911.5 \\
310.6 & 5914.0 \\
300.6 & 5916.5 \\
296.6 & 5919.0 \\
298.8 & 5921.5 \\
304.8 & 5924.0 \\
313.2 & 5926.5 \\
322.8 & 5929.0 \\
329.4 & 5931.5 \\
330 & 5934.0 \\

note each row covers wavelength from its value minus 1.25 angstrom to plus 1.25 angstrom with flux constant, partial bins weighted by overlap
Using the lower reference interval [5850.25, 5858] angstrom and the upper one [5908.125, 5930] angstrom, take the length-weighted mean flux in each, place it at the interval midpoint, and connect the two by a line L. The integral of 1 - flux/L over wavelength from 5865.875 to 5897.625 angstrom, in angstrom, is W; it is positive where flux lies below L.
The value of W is 2.1 angstrom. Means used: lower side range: 316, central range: 293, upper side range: 310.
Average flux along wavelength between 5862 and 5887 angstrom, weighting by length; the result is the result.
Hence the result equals 311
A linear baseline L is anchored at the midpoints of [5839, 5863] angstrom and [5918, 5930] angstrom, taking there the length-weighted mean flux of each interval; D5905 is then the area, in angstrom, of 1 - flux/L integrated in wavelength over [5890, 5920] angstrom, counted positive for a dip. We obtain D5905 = 2.3 angstrom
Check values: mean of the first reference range 318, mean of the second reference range 307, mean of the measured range 286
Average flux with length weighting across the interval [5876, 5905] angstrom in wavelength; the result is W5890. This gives 283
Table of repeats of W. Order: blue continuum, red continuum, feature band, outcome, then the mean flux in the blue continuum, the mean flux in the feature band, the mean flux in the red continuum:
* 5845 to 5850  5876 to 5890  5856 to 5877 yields 0.3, 322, 310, 309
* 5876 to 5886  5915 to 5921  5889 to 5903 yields 2.5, 318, 255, 299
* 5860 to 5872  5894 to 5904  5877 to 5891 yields -1.2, 308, 305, 257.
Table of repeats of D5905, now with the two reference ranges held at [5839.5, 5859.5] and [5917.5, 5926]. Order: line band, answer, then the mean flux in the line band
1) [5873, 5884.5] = -0.2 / 317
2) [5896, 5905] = 1.2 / 266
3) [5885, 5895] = 1.2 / 271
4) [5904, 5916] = -0.5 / 317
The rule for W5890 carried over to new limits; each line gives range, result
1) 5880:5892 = 297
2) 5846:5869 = 315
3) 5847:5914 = 301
